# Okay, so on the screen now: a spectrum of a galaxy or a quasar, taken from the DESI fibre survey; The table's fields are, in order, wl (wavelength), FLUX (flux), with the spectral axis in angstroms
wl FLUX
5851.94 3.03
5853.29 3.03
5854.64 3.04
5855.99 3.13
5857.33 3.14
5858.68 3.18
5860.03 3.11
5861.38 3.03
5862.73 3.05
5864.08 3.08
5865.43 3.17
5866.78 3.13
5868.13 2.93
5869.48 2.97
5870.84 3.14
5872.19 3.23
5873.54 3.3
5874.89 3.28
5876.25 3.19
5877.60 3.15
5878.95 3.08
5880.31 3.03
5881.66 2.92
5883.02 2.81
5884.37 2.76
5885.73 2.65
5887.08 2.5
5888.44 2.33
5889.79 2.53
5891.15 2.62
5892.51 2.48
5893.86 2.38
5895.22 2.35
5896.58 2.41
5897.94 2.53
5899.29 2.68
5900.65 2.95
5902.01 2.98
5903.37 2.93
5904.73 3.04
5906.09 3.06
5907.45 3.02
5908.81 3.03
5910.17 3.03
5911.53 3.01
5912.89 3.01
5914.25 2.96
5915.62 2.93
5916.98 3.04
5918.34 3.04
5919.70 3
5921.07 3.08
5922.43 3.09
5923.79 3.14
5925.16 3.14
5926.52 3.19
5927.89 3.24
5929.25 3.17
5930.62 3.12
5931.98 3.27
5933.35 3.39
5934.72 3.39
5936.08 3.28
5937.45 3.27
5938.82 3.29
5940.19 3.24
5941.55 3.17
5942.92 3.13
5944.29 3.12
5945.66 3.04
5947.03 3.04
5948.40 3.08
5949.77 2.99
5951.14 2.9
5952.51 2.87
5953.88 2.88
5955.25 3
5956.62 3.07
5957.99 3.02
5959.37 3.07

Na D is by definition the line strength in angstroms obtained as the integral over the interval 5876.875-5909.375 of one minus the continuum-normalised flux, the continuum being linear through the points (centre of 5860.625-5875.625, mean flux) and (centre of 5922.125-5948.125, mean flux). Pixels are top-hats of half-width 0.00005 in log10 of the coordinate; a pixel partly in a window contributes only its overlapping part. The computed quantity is 4.01 angstroms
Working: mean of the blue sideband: 3.12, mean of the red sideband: 3.2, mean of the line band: 2.76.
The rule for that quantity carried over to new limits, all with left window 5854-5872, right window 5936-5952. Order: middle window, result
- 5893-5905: 1.6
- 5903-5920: 0.5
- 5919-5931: -0.1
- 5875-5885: 0.3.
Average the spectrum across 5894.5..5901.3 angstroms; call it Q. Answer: 2.58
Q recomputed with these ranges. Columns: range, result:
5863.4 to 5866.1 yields 3.13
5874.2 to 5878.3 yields 3.21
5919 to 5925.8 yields 3.09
